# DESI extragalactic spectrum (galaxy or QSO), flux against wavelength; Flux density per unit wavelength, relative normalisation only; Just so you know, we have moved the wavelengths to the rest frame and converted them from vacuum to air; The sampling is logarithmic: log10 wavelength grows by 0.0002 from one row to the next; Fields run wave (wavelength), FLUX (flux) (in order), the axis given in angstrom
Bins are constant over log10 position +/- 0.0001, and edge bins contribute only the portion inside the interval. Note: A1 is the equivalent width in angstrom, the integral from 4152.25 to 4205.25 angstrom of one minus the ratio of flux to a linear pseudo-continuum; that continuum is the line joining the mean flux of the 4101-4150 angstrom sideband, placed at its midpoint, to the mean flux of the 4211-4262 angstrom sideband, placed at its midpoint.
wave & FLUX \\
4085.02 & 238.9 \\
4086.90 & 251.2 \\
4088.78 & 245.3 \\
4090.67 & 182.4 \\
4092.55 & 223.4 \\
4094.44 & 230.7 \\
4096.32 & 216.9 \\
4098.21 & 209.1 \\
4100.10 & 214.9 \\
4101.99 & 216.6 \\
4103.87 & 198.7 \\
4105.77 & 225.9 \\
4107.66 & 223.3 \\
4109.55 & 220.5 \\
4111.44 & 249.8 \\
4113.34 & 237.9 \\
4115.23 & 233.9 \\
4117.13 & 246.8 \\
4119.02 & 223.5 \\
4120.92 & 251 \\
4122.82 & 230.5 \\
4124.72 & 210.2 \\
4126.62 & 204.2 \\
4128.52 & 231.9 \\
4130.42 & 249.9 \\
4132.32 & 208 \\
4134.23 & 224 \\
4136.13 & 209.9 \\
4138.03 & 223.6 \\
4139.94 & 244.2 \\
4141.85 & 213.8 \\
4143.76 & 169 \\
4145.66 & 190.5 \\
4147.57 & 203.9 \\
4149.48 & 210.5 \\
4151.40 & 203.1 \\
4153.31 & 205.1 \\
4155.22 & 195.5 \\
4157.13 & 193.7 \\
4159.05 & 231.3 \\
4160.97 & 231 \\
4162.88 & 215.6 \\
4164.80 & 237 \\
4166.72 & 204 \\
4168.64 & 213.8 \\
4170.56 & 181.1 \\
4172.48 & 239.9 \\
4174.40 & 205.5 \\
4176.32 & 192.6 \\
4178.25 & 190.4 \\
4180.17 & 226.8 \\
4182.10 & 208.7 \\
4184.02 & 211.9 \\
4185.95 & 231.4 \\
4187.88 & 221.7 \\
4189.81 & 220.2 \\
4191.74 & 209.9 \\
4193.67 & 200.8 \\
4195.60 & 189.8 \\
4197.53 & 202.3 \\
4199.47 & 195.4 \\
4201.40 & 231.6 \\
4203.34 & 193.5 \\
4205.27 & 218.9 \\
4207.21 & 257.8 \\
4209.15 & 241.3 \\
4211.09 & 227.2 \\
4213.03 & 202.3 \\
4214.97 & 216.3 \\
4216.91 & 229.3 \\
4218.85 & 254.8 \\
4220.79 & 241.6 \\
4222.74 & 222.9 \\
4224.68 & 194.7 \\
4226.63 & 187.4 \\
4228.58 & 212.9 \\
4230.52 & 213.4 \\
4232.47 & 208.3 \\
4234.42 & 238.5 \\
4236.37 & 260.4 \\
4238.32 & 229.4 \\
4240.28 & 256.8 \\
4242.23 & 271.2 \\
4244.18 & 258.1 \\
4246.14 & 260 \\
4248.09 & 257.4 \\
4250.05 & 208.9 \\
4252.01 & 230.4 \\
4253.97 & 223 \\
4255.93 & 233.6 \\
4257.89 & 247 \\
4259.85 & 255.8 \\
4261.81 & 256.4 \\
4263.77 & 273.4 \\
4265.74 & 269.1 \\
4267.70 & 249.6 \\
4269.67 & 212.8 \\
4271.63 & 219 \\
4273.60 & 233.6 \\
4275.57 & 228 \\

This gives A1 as 3.8 angstrom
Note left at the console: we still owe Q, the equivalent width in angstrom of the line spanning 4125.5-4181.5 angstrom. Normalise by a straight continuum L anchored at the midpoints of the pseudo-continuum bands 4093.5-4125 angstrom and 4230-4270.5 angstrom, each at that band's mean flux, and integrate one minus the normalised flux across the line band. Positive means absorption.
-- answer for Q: 4.8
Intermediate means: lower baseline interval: 226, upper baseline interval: 244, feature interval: 212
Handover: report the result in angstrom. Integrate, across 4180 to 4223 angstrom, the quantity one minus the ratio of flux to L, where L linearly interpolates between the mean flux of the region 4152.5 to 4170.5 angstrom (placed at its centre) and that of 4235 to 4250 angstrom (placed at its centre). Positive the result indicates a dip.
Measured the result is 2.4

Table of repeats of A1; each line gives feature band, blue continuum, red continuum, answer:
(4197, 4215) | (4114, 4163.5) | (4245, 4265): 1.1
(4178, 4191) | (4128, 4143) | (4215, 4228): 0.3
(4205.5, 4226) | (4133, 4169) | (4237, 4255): 0.5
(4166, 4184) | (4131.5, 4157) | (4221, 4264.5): 0.8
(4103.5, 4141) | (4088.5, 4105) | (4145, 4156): -3.5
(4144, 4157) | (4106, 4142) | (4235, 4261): 1.8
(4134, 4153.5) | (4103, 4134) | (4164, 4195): 1.1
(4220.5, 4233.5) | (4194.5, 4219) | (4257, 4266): 1.3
